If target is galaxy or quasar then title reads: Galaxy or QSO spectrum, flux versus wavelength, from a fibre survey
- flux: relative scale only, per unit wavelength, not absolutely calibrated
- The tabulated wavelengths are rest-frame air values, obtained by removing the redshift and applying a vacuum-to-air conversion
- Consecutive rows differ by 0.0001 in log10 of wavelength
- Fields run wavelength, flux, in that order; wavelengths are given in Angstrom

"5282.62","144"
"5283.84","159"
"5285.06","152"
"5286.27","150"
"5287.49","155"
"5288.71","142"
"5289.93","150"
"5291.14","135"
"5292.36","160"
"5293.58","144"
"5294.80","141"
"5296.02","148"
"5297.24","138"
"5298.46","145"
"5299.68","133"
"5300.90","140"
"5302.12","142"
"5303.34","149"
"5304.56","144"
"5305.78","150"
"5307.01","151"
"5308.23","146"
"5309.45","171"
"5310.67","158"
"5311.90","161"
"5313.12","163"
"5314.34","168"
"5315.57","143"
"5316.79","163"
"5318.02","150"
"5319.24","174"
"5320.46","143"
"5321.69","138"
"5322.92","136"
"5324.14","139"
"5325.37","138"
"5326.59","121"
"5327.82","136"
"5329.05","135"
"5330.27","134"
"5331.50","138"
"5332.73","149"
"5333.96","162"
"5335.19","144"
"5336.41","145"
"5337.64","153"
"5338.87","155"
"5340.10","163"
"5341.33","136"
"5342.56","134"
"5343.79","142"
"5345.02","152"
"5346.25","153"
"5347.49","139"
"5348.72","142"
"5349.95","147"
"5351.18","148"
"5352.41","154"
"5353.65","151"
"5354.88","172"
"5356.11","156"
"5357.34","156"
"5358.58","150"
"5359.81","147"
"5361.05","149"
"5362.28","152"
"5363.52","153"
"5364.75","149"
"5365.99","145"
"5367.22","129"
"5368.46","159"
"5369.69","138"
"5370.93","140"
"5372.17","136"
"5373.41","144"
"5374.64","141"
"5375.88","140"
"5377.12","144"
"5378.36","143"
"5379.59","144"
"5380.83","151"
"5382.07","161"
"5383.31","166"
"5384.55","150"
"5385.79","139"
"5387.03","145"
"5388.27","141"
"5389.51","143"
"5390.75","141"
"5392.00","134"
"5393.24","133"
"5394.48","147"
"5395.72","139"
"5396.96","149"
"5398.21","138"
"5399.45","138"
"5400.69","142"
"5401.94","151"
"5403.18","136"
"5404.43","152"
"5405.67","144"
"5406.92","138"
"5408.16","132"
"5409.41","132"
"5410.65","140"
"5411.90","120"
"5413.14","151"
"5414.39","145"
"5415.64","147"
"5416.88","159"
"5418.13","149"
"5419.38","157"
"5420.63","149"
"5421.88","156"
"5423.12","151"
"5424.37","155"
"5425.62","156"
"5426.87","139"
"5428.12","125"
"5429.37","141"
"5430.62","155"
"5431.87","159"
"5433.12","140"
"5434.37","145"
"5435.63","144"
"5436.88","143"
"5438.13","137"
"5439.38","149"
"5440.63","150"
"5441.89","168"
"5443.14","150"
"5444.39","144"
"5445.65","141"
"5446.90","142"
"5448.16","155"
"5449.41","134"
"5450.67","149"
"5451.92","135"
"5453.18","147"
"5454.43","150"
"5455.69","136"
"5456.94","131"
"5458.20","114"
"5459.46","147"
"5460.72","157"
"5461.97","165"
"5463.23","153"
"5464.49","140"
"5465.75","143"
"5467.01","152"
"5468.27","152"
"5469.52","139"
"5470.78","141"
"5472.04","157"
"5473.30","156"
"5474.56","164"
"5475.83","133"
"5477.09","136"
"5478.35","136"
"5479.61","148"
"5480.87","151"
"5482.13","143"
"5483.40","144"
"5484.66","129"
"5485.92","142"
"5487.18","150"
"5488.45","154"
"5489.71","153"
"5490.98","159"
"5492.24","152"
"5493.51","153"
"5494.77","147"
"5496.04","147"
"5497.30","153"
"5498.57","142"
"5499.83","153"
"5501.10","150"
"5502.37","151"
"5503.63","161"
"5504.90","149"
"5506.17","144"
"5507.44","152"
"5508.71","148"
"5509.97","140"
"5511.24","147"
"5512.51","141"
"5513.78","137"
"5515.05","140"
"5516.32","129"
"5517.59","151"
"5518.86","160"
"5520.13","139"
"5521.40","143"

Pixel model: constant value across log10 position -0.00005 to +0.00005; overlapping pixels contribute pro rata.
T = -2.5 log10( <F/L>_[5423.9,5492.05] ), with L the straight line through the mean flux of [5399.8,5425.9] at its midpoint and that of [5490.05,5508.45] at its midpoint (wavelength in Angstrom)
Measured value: 0.02 mag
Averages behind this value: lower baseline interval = 146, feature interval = 146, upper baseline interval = 151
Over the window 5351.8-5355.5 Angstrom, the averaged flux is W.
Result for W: 159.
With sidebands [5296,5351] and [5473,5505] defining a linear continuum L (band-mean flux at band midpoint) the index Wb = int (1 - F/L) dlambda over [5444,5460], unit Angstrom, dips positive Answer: 0.8 Angstrom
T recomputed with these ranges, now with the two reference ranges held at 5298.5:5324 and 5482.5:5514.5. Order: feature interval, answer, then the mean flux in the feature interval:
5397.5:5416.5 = 0.06 mag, 141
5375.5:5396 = 0.03 mag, 145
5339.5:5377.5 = 0.02 mag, 147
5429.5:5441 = 0.02 mag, 147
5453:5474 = 0.02 mag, 146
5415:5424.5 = -0.03 mag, 153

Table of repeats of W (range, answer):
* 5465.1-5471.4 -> 146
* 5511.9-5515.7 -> 139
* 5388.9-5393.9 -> 138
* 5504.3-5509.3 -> 148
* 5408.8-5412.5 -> 131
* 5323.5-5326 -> 139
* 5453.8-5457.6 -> 139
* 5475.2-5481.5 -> 141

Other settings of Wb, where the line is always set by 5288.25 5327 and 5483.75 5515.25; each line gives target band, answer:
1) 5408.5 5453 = 0.56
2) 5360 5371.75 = 0.16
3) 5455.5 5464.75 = 0.28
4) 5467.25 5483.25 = 0.16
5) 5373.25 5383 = 0.07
